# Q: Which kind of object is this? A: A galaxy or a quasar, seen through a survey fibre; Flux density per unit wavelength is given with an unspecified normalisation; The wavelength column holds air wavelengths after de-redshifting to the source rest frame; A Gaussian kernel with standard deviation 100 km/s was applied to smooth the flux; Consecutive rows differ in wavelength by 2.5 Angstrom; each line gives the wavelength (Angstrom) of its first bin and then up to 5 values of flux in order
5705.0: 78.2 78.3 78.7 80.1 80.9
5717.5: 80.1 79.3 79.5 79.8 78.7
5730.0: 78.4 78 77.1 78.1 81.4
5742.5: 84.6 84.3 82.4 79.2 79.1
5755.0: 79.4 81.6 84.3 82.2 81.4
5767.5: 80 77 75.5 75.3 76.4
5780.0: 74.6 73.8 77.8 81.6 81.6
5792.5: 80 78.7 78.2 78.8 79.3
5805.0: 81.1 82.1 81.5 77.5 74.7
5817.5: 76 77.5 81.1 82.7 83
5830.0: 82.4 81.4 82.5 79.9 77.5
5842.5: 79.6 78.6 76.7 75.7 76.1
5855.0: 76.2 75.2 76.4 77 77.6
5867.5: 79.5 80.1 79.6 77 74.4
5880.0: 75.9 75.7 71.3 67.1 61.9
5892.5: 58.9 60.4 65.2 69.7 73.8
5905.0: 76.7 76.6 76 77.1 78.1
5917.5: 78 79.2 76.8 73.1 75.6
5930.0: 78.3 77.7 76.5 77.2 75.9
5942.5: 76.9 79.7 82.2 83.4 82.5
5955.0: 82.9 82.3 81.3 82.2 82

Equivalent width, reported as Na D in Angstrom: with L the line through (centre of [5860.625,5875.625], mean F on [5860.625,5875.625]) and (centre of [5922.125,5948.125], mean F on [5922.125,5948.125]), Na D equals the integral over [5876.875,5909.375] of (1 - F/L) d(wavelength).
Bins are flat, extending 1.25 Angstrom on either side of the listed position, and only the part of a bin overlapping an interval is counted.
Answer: 3.38 Angstrom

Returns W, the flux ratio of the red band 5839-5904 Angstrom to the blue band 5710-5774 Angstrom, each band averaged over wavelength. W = 0.92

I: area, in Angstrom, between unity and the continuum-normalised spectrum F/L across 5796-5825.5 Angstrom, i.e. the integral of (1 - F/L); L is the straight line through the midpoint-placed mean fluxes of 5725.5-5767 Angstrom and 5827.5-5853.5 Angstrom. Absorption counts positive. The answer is 0.2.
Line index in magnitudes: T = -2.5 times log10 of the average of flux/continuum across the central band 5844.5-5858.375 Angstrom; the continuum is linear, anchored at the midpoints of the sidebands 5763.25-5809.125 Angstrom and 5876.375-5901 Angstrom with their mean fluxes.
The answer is -0.066 mag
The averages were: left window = 78.6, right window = 68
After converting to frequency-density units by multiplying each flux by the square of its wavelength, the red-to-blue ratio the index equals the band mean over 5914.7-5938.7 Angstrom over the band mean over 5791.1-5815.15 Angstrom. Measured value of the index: 1.01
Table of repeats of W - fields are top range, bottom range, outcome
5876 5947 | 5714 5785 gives 0.93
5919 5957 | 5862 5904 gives 1.09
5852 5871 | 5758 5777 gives 0.97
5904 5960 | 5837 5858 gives 1.01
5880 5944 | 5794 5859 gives 0.93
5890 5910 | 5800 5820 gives 0.87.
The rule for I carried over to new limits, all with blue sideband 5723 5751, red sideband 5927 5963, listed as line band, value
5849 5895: 3.5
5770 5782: 0.7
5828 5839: -0.2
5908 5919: 0.3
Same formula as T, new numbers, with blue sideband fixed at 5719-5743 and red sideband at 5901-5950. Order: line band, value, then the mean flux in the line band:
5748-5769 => -0.03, 80.9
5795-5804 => 0.00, 78.8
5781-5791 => 0.00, 78.5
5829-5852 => -0.01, 79.2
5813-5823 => 0.02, 77.1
